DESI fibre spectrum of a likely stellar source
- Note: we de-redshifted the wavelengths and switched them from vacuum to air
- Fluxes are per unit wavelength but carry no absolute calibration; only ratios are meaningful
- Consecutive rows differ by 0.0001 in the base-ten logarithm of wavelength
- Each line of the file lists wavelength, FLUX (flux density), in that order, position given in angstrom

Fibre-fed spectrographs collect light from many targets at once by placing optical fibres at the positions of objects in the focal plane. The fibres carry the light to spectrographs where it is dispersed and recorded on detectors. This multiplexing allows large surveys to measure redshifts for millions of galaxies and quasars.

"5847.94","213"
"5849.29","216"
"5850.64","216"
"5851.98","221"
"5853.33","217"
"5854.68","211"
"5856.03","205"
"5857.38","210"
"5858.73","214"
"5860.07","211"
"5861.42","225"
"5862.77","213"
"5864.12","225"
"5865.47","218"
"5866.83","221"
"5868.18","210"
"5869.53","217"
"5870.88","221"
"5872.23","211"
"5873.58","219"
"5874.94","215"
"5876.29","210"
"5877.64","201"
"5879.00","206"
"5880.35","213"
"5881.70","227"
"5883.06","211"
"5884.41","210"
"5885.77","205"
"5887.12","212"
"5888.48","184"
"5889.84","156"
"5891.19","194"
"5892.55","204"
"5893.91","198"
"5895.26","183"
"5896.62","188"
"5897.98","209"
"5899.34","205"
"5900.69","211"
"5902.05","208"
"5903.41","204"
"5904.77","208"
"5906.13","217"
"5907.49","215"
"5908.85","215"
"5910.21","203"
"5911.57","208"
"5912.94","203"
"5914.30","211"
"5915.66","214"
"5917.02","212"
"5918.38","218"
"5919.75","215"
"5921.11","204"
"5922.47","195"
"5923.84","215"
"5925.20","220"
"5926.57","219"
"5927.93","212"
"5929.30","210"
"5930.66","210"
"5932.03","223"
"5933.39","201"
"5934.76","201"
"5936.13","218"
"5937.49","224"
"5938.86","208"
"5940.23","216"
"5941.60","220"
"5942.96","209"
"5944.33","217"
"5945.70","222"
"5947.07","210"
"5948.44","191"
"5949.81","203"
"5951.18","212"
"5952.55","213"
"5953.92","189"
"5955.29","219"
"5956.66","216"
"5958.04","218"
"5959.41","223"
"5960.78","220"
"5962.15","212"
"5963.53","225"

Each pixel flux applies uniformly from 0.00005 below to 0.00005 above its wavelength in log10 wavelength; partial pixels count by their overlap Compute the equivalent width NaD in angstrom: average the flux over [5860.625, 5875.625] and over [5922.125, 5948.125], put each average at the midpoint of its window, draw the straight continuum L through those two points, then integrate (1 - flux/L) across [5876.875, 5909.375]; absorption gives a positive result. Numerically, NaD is 1.9 angstrom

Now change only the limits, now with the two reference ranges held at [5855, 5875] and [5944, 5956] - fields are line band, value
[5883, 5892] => 0.8 angstrom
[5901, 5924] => 0.2 angstrom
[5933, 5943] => -0.2 angstrom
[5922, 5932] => -0.1 angstrom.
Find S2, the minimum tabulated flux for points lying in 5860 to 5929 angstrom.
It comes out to 156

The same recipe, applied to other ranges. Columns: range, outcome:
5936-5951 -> 191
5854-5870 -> 205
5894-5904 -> 183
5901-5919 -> 203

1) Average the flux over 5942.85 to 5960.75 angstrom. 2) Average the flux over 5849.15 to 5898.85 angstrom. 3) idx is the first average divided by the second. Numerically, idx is 1.0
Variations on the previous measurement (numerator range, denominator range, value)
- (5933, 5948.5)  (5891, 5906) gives 1.05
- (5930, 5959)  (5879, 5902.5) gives 1.05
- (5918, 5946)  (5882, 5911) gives 1.05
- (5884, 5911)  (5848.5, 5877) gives 0.93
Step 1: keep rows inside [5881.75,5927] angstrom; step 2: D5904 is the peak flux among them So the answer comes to 220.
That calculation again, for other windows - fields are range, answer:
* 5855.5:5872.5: 225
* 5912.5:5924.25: 218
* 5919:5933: 223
